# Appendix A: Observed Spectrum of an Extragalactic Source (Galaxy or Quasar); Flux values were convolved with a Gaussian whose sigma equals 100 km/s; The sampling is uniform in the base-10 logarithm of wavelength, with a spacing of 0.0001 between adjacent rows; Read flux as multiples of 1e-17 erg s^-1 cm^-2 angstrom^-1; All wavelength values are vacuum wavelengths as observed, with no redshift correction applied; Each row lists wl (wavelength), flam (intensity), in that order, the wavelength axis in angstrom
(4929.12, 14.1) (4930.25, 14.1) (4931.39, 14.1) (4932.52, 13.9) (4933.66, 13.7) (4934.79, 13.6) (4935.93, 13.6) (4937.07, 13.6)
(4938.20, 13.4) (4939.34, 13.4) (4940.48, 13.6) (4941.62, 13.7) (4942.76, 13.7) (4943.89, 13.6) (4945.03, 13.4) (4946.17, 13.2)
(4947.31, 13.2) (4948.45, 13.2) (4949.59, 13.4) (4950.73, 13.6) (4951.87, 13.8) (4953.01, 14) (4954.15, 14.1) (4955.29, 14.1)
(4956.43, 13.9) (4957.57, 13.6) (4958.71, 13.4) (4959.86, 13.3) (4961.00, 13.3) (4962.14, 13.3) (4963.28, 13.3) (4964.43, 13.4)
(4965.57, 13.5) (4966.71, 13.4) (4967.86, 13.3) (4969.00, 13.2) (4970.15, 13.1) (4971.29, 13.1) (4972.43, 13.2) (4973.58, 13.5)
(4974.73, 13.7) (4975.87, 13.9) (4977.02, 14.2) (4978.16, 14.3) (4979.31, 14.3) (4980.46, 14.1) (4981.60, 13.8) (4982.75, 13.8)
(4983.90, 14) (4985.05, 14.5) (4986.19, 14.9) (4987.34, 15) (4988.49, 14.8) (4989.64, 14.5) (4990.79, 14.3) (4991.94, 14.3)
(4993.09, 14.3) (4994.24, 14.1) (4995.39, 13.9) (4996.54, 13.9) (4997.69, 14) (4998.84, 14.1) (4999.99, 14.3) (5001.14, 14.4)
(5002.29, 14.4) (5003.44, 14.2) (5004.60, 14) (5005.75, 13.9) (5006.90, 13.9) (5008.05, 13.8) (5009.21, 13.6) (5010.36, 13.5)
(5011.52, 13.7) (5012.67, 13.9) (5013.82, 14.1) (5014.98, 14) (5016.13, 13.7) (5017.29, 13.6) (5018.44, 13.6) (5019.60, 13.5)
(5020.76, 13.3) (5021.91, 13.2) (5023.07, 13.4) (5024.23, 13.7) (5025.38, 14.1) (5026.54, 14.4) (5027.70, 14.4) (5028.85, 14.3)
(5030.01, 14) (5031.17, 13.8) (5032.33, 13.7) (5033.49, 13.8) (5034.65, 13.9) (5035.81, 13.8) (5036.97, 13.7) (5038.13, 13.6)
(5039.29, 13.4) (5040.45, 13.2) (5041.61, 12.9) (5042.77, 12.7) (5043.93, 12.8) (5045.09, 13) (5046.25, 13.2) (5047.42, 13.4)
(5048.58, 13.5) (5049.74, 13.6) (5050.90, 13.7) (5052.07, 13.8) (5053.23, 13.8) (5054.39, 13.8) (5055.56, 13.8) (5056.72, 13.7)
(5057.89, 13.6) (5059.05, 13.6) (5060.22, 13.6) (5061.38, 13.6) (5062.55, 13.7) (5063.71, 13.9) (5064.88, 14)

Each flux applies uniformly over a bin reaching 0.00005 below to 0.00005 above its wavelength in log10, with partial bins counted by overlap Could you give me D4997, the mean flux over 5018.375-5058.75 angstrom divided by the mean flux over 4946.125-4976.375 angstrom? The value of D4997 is 1.0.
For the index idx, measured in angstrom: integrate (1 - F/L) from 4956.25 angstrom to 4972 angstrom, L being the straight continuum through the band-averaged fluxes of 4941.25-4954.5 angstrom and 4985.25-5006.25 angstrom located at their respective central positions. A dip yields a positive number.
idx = 0.5 angstrom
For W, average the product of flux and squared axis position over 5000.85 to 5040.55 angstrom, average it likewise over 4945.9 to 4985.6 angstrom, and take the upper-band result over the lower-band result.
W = 1.04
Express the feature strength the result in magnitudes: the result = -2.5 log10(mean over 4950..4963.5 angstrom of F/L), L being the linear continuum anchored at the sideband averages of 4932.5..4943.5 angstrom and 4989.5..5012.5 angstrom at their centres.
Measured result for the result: 0.01 mag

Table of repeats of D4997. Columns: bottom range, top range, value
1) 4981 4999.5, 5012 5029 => 0.97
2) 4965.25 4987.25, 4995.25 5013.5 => 1.01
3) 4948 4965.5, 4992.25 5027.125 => 1.02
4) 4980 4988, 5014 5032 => 0.96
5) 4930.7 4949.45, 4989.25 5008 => 1.04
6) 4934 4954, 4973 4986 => 1.04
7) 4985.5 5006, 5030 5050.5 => 0.94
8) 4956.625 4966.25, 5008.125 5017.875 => 1.03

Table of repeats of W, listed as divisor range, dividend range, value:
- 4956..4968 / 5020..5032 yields 1.06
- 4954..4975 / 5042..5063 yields 1.04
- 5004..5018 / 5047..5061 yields 1.01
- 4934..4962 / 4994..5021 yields 1.05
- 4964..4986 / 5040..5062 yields 1.01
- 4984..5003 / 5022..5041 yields 0.98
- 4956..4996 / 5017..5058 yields 1.01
